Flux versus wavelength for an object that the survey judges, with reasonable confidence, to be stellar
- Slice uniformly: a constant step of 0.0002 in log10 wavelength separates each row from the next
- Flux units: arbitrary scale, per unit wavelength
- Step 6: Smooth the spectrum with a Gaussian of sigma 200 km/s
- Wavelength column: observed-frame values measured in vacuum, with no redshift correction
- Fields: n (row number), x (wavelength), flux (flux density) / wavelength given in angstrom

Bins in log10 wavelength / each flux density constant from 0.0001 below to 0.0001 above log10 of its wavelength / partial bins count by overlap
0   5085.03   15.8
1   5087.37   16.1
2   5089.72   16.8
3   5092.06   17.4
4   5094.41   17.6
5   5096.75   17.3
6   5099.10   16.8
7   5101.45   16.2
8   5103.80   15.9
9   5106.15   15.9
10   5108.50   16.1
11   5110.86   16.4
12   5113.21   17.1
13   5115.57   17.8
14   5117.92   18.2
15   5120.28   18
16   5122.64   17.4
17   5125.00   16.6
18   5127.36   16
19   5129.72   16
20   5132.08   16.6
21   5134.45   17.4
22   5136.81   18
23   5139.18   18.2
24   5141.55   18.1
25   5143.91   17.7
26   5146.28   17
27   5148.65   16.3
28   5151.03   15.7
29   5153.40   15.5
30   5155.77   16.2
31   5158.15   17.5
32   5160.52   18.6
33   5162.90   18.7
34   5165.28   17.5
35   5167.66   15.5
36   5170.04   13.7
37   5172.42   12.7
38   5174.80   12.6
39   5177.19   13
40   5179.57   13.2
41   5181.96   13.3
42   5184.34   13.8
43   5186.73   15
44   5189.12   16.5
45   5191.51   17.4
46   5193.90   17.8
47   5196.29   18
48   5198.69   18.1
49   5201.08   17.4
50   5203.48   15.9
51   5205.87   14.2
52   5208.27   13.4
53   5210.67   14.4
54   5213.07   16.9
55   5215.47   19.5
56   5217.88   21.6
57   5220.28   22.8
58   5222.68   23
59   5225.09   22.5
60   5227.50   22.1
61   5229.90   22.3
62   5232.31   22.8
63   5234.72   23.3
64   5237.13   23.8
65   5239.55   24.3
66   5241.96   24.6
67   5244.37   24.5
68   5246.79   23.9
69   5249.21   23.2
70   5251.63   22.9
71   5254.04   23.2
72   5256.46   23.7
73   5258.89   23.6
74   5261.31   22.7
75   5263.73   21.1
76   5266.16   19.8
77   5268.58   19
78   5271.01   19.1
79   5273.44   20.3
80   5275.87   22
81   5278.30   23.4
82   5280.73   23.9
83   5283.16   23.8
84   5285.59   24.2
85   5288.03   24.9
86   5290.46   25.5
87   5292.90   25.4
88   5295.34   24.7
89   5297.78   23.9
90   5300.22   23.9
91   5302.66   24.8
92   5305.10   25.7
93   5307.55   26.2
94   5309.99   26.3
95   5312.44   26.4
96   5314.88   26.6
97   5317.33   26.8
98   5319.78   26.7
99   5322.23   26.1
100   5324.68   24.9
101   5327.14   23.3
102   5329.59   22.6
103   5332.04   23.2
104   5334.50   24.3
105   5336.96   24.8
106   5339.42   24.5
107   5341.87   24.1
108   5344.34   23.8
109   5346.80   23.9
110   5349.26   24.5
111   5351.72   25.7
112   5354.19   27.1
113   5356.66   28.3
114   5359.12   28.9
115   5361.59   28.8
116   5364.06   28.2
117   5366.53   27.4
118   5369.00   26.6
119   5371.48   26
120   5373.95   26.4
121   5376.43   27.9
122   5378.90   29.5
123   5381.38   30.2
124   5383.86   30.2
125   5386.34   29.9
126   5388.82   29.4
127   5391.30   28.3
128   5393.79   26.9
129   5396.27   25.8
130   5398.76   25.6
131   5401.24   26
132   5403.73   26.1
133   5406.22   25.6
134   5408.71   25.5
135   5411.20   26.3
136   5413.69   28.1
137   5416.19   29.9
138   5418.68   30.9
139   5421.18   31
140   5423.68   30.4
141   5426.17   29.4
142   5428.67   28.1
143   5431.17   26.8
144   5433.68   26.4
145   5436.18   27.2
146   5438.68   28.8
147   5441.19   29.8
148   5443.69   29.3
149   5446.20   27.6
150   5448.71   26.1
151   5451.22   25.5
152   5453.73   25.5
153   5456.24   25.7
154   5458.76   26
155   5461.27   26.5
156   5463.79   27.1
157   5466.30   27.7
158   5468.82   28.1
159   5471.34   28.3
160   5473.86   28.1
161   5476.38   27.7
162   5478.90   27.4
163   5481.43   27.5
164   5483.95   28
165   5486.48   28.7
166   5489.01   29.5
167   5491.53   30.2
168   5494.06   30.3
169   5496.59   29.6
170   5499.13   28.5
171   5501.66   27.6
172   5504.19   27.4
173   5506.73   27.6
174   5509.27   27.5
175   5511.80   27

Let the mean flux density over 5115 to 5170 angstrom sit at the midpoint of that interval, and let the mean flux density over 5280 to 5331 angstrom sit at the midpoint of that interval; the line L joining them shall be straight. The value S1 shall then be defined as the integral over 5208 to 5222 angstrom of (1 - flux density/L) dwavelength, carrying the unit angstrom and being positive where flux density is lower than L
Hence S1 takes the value 1.4 angstrom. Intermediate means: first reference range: 17.1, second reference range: 25.1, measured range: 18.6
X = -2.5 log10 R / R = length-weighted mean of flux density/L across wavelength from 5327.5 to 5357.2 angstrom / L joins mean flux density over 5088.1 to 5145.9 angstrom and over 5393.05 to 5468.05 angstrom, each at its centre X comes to -0.005 mag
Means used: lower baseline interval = 17.1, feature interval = 24.6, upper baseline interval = 27.4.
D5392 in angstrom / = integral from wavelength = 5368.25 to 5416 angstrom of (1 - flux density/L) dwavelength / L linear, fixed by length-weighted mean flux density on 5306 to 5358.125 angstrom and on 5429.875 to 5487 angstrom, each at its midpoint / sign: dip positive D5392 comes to -2.2 angstrom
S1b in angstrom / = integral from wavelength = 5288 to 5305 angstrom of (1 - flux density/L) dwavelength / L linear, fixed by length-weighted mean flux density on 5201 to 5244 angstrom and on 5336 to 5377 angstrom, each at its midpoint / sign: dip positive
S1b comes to -0.8 angstrom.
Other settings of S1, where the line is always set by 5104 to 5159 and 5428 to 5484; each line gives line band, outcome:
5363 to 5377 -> -1.40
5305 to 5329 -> -3.10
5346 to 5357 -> -0.82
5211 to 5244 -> -3.46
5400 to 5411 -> -0.06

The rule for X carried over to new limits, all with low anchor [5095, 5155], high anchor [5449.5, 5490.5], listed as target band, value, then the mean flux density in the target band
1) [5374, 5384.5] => -0.18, 29.1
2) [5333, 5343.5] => -0.05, 24.4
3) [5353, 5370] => -0.16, 27.9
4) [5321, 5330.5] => -0.06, 24.3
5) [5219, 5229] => -0.14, 22.6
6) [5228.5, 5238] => -0.14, 23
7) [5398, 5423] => -0.08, 27.6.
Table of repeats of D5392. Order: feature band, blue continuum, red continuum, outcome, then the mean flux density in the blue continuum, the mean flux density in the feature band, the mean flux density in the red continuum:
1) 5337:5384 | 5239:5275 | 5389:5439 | -1.7 angstrom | 22.4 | 26.8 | 27.7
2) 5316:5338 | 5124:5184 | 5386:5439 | -0.8 angstrom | 16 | 24.7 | 27.8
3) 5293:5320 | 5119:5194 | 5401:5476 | -4.0 angstrom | 16.1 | 25.6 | 27.6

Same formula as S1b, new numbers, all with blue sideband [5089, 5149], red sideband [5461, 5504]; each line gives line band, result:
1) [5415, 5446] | -2.6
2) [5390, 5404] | -0.5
